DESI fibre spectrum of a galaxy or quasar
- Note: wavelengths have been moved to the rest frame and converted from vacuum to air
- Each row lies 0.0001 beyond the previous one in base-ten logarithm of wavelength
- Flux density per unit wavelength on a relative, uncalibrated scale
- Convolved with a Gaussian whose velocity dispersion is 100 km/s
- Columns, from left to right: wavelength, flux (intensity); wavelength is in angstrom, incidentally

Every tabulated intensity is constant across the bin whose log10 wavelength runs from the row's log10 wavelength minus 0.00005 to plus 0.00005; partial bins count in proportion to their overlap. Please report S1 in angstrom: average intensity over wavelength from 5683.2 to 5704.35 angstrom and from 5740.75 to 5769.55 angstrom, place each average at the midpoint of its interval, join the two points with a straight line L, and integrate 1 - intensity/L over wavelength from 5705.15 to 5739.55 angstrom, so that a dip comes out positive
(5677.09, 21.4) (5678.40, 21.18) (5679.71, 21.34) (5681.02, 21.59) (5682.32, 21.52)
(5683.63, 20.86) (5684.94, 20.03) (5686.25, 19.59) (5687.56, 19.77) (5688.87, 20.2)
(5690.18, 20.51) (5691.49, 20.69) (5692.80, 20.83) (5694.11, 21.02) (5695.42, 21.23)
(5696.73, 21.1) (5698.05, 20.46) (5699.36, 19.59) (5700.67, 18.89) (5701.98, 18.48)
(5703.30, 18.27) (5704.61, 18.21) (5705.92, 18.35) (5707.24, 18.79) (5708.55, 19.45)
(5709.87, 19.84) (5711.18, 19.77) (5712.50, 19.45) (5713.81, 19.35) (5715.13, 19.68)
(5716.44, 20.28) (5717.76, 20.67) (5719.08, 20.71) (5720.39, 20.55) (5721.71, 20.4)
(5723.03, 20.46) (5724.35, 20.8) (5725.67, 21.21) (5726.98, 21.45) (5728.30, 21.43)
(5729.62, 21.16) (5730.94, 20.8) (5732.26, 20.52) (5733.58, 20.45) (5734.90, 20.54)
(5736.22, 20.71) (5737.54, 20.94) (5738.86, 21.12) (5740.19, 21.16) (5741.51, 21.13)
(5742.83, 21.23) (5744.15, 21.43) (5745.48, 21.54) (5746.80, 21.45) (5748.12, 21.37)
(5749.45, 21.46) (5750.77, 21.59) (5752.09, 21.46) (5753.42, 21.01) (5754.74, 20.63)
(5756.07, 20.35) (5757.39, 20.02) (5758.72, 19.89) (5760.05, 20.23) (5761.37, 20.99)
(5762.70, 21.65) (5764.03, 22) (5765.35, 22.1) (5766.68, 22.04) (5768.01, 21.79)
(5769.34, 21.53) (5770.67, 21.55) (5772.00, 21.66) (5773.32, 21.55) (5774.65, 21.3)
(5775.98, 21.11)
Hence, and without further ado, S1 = 0.4 angstrom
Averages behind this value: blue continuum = 20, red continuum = 21.2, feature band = 20.3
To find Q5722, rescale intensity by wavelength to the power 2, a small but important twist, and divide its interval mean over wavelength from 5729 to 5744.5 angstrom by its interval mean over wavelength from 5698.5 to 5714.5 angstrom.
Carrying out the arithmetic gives 1.11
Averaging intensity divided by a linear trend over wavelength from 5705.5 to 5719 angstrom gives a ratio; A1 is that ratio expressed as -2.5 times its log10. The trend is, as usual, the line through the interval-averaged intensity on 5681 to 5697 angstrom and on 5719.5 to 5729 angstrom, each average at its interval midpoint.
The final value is 0.064 mag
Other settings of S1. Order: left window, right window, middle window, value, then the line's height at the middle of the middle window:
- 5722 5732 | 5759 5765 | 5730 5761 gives 0.3 angstrom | 21.1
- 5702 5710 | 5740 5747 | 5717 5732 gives -0.6 angstrom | 20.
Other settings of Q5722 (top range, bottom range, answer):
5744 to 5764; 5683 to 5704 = 1.07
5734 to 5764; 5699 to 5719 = 1.10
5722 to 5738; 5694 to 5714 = 1.08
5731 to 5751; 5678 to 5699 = 1.04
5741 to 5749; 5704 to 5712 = 1.13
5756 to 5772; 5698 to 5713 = 1.14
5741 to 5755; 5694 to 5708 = 1.12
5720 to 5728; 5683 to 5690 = 1.05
